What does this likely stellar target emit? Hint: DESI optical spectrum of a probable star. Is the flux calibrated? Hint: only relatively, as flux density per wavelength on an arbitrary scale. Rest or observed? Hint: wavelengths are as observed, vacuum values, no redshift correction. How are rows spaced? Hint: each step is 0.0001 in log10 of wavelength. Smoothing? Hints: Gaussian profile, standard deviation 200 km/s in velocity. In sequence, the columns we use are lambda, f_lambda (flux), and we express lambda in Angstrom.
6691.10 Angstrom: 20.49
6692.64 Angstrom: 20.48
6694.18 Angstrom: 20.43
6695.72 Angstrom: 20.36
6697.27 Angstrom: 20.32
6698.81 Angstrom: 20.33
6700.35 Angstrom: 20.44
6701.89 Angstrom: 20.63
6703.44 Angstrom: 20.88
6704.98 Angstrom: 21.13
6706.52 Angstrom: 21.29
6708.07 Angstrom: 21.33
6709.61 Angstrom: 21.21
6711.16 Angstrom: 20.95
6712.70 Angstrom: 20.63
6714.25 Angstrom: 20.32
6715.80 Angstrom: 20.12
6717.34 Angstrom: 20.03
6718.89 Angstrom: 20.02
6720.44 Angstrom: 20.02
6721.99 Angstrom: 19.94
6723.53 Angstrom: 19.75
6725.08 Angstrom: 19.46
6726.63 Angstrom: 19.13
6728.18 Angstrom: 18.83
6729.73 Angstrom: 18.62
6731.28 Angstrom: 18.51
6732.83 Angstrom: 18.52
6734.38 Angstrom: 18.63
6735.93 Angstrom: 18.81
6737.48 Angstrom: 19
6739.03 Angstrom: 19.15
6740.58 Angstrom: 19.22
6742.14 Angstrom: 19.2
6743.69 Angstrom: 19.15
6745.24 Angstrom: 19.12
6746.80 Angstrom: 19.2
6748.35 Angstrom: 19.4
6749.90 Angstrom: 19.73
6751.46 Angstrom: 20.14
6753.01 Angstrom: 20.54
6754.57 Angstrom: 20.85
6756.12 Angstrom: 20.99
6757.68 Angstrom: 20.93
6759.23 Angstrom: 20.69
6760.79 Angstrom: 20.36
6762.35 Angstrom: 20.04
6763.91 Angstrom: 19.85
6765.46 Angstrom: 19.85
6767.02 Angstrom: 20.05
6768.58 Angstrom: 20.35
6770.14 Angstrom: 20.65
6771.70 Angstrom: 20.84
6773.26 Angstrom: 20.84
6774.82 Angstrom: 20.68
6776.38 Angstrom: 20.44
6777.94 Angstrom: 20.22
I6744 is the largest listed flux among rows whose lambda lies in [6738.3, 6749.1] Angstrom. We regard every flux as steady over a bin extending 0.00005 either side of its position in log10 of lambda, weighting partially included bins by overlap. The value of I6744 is 19.4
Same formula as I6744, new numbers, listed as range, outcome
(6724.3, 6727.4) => 19.46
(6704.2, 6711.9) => 21.33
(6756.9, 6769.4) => 20.93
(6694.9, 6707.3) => 21.29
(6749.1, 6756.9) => 20.99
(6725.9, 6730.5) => 19.13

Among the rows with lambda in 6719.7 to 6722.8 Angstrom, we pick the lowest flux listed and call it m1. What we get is 19.94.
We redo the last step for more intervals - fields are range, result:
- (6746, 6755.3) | 19.2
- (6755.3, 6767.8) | 19.85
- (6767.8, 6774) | 20.35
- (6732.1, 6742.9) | 18.52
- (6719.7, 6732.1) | 18.51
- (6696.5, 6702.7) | 20.32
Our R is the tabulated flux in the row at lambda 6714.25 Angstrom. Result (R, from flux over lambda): 20.32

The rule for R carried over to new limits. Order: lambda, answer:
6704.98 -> 21.13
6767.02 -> 20.05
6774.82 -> 20.68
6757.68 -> 20.93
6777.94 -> 20.22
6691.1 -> 20.49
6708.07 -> 21.33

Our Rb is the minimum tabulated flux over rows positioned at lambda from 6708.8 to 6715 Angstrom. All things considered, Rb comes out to 20.32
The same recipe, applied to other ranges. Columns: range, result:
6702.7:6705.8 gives 20.88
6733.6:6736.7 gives 18.63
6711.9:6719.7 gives 20.02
